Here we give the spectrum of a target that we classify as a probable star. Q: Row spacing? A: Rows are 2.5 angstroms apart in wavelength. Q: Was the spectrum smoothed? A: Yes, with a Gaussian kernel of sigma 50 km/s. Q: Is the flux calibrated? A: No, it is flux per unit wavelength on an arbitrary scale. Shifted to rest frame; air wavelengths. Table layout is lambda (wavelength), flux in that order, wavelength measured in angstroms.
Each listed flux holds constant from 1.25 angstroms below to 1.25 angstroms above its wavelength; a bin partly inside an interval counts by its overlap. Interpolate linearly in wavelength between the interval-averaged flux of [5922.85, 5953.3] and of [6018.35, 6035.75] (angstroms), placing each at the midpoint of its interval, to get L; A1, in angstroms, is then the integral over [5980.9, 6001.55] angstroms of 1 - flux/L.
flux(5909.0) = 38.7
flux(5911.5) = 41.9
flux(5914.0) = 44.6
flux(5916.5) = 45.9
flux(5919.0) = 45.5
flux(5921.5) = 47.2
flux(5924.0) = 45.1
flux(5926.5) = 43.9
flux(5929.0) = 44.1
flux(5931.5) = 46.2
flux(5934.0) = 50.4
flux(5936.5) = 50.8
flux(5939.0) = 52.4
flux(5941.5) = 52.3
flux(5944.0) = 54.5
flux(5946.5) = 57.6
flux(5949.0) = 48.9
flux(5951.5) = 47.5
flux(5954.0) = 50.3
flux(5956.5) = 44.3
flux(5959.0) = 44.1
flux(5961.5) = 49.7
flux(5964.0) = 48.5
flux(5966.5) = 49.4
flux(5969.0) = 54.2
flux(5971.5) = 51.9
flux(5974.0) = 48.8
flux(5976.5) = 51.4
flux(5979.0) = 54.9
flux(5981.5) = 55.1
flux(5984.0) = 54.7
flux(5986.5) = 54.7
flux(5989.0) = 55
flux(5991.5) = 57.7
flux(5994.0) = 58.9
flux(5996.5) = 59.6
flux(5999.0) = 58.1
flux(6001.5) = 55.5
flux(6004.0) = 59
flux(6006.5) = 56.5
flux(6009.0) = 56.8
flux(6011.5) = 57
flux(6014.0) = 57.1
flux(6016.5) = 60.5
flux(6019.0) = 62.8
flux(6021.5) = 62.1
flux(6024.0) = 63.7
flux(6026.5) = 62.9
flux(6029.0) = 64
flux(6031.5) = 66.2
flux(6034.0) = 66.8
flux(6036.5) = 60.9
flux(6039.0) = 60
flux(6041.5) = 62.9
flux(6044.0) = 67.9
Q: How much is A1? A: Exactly 0.5 angstroms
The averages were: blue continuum 49.5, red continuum 64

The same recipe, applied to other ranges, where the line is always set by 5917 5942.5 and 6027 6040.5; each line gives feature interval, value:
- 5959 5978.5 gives 1.21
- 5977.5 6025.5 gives 0.61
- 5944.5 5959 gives 0.43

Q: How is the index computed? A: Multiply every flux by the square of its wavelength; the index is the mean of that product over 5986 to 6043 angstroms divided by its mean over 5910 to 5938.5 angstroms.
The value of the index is 1.34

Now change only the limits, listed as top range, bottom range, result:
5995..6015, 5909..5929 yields 1.33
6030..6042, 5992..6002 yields 1.10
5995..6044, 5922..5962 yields 1.28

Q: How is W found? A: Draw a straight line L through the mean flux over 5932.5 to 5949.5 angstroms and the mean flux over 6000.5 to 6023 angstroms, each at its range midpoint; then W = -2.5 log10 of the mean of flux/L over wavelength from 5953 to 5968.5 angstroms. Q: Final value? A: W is 0.13 mag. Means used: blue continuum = 52.5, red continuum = 58.7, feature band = 48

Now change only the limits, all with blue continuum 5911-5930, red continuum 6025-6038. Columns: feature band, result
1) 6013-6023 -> 0.017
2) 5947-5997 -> 0.039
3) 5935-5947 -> -0.101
